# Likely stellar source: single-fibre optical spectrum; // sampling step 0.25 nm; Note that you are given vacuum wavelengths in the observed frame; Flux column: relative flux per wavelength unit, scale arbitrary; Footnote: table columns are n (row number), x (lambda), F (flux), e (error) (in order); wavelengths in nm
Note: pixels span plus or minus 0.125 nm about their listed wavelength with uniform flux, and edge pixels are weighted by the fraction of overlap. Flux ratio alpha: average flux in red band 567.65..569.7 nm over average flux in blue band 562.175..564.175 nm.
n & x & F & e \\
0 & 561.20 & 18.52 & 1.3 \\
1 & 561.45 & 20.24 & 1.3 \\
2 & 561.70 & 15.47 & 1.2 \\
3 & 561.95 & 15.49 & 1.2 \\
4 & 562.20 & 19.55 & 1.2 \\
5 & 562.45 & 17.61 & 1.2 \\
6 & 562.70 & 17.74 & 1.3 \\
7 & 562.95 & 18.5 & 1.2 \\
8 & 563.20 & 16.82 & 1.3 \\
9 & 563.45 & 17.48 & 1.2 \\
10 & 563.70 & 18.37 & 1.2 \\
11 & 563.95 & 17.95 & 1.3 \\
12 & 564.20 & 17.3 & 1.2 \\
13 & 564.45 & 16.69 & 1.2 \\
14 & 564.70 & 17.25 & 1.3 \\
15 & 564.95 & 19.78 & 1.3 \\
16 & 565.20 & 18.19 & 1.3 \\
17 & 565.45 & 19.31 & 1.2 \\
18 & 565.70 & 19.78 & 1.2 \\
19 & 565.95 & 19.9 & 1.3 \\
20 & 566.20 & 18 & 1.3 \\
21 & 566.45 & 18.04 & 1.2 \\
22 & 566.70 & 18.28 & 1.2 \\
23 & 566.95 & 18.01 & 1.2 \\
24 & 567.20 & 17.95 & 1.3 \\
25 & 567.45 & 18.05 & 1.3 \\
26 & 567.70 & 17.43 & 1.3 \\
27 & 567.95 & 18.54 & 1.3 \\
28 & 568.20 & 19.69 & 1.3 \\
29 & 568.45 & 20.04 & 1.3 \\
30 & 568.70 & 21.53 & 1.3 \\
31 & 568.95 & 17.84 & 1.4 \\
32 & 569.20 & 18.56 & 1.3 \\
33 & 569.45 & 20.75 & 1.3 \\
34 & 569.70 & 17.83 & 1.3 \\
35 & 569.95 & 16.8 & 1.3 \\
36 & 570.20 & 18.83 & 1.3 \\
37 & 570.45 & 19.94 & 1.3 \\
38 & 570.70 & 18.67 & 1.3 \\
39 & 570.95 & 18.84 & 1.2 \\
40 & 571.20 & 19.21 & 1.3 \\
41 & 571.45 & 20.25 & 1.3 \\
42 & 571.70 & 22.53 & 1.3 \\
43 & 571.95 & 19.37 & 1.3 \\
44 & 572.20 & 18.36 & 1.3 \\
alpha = 1.1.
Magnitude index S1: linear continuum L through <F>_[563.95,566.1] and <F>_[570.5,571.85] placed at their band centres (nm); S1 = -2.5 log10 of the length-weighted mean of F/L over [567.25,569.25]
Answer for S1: 0.02 mag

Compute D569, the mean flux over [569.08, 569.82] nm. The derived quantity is 19.1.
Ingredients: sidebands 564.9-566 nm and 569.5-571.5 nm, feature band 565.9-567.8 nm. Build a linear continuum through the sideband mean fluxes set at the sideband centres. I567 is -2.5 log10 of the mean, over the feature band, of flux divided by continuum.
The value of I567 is 0.06 mag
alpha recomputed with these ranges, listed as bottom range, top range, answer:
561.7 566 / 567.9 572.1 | 1.08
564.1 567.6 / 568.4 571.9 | 1.06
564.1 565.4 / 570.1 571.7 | 1.09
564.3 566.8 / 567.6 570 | 1.03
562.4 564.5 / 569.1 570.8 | 1.06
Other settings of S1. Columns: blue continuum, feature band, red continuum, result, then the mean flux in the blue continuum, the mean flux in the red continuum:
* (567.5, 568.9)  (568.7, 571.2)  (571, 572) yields 0.05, 19.3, 20.3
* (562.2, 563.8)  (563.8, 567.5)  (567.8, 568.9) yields 0.03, 17.9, 19.7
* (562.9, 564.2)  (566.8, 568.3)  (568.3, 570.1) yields 0.02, 17.7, 19.1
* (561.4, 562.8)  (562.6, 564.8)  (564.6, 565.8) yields 0.04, 17.5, 18.9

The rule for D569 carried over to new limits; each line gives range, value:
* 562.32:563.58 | 17.6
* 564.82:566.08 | 19.4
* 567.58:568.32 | 18.6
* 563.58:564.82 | 17.5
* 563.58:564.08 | 18.1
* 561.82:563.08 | 17.8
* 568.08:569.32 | 19.5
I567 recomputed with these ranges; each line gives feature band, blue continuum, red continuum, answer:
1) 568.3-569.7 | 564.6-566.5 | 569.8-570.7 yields -0.055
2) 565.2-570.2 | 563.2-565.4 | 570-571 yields -0.018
